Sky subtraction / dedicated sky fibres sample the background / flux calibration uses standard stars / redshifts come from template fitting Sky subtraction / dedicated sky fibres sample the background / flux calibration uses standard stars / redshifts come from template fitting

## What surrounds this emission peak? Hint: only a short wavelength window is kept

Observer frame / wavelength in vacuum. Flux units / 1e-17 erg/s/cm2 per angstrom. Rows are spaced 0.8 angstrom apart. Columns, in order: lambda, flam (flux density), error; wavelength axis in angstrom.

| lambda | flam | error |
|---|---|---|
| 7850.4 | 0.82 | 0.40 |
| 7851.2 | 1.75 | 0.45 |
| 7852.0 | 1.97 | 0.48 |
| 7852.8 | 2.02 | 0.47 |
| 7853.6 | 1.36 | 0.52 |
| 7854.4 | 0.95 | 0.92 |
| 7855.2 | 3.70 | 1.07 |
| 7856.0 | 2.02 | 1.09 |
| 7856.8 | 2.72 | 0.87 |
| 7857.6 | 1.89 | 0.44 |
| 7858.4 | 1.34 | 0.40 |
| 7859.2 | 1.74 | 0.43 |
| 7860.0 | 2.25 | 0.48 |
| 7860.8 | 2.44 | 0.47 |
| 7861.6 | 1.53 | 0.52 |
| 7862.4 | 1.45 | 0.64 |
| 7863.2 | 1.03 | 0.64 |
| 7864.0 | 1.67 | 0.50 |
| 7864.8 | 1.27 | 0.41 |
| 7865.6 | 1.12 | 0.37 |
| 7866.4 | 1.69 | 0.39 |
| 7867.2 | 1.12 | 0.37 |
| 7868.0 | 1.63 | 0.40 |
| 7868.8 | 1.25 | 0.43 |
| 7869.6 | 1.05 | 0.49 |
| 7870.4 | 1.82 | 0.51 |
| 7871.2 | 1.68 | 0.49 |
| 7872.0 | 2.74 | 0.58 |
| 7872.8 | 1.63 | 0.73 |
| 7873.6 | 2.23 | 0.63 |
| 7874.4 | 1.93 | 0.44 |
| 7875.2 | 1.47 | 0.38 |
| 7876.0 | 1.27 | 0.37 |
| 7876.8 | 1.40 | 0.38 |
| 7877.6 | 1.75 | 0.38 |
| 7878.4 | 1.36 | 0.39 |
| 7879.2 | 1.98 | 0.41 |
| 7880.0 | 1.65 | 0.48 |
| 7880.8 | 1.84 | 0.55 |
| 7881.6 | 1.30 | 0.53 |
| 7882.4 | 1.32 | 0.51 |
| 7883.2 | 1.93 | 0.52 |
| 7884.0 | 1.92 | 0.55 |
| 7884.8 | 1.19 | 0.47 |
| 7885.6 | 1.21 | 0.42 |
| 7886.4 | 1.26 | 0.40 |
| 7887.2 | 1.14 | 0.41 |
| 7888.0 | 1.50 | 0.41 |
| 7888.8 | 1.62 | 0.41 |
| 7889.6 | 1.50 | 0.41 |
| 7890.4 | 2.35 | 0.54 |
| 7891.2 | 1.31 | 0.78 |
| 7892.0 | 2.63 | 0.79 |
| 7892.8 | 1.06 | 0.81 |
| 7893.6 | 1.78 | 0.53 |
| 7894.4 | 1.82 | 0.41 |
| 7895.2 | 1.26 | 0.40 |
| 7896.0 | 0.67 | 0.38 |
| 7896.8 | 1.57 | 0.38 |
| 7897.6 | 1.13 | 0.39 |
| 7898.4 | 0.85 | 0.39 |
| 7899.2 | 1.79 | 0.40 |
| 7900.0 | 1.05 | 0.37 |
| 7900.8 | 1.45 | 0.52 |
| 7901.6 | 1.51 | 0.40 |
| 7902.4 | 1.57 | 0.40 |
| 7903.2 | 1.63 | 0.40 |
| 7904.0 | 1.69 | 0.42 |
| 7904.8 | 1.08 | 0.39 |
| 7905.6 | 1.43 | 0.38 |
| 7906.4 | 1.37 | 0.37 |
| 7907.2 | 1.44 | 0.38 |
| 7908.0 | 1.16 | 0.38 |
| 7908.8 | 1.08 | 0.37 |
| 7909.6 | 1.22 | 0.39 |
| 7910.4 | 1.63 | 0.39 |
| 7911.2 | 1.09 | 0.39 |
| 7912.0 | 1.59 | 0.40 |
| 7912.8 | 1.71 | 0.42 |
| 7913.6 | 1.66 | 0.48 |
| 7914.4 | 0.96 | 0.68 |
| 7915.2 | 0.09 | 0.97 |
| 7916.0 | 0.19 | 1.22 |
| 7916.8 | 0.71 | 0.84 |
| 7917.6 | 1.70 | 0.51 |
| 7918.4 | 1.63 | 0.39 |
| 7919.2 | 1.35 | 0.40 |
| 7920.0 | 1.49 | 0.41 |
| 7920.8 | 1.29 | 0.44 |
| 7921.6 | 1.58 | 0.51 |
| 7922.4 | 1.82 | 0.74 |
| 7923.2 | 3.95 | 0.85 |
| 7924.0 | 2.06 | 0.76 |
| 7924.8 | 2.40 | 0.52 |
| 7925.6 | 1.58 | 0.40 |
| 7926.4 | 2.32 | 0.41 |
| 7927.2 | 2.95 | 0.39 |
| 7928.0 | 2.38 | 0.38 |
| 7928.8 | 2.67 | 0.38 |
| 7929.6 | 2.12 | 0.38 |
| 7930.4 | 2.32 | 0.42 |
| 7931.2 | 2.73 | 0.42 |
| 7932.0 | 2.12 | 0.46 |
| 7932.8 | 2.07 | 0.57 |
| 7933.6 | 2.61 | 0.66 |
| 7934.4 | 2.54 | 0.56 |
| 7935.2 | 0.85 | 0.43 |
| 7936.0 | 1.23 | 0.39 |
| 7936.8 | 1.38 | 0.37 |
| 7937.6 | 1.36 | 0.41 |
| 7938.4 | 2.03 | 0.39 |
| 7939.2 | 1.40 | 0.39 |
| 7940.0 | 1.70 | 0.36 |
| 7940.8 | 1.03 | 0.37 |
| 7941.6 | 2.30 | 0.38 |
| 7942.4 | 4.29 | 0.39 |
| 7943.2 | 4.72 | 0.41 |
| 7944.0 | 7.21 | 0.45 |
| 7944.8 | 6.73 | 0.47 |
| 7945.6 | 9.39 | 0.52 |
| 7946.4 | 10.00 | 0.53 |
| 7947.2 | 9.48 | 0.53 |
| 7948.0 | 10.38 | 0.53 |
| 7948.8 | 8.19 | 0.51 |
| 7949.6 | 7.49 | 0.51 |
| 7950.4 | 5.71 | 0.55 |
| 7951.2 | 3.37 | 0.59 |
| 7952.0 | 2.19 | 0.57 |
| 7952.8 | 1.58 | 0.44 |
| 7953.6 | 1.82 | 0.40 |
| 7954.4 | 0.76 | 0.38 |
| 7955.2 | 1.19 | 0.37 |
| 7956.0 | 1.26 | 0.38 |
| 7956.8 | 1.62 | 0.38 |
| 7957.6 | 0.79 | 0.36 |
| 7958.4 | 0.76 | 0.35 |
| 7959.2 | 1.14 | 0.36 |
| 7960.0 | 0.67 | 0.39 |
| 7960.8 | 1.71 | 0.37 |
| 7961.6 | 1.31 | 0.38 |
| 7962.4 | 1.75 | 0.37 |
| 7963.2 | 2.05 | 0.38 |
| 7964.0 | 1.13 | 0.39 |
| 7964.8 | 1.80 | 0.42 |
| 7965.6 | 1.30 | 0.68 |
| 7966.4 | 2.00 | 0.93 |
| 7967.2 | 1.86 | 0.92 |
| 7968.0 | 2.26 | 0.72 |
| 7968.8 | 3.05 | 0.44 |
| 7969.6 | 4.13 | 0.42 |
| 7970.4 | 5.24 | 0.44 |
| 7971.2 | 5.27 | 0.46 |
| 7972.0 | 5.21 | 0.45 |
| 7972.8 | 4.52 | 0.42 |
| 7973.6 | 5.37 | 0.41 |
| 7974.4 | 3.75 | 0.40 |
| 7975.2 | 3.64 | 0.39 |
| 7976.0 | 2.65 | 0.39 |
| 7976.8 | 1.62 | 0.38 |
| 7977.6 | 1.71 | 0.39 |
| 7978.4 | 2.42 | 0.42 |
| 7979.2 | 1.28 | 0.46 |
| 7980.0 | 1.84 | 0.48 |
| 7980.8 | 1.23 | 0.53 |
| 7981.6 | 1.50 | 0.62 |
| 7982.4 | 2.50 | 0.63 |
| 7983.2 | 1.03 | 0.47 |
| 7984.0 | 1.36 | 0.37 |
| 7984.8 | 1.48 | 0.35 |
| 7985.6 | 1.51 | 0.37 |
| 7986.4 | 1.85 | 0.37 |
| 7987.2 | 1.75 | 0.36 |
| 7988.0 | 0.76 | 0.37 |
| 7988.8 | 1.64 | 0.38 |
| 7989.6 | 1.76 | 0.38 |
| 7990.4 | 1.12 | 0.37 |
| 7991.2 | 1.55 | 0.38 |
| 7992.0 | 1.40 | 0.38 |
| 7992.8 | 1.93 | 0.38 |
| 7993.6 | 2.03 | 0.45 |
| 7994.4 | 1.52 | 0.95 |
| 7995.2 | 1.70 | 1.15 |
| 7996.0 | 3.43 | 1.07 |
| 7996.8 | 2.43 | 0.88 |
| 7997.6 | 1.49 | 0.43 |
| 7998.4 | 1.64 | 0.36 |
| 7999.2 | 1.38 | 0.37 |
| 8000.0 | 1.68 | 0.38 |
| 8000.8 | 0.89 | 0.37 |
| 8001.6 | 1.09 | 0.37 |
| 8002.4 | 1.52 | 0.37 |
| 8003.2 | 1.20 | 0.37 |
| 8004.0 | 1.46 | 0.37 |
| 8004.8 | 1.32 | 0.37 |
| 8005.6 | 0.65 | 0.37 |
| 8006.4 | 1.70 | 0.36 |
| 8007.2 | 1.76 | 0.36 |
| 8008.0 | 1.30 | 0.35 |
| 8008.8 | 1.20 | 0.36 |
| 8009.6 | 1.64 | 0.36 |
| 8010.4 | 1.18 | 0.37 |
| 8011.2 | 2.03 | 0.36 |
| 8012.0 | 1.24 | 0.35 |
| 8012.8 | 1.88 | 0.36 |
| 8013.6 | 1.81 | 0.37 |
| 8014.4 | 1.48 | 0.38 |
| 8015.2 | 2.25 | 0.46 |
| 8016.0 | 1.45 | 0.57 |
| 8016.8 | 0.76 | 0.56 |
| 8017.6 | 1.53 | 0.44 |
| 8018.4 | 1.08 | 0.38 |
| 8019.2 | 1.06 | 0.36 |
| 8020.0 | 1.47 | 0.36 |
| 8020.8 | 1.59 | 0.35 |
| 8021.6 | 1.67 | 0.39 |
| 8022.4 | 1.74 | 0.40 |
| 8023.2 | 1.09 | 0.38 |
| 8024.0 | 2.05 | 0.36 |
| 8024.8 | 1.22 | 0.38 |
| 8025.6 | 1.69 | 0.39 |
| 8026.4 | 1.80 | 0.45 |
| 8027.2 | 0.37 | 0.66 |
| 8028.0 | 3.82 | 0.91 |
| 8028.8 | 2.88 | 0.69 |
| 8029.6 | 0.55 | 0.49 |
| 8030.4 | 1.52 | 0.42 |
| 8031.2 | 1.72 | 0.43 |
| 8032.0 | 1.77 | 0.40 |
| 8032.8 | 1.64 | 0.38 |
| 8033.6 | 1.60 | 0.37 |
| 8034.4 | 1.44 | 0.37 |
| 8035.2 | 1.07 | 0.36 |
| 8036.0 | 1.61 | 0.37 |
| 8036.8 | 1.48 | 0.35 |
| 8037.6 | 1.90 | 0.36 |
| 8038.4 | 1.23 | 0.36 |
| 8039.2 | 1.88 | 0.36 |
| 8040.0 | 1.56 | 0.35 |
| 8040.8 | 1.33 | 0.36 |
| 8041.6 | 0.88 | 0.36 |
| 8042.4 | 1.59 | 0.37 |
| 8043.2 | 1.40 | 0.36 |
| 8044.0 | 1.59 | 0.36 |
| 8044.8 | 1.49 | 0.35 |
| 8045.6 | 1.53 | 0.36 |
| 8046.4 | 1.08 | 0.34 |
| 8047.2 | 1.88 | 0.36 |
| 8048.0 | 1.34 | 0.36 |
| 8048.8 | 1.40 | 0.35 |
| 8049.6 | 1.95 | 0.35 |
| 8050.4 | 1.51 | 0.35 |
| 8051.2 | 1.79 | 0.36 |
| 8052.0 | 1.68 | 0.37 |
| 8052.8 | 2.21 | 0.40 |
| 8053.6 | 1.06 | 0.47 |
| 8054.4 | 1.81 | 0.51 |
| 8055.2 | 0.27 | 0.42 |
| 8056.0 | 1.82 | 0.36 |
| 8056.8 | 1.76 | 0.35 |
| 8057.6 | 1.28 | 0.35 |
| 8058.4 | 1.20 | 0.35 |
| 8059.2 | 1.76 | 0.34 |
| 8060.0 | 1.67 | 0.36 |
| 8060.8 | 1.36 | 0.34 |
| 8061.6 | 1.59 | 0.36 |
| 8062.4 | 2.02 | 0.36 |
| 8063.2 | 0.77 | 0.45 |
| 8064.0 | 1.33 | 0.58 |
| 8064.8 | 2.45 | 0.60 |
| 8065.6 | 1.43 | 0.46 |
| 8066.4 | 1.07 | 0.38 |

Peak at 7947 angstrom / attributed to H-alpha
